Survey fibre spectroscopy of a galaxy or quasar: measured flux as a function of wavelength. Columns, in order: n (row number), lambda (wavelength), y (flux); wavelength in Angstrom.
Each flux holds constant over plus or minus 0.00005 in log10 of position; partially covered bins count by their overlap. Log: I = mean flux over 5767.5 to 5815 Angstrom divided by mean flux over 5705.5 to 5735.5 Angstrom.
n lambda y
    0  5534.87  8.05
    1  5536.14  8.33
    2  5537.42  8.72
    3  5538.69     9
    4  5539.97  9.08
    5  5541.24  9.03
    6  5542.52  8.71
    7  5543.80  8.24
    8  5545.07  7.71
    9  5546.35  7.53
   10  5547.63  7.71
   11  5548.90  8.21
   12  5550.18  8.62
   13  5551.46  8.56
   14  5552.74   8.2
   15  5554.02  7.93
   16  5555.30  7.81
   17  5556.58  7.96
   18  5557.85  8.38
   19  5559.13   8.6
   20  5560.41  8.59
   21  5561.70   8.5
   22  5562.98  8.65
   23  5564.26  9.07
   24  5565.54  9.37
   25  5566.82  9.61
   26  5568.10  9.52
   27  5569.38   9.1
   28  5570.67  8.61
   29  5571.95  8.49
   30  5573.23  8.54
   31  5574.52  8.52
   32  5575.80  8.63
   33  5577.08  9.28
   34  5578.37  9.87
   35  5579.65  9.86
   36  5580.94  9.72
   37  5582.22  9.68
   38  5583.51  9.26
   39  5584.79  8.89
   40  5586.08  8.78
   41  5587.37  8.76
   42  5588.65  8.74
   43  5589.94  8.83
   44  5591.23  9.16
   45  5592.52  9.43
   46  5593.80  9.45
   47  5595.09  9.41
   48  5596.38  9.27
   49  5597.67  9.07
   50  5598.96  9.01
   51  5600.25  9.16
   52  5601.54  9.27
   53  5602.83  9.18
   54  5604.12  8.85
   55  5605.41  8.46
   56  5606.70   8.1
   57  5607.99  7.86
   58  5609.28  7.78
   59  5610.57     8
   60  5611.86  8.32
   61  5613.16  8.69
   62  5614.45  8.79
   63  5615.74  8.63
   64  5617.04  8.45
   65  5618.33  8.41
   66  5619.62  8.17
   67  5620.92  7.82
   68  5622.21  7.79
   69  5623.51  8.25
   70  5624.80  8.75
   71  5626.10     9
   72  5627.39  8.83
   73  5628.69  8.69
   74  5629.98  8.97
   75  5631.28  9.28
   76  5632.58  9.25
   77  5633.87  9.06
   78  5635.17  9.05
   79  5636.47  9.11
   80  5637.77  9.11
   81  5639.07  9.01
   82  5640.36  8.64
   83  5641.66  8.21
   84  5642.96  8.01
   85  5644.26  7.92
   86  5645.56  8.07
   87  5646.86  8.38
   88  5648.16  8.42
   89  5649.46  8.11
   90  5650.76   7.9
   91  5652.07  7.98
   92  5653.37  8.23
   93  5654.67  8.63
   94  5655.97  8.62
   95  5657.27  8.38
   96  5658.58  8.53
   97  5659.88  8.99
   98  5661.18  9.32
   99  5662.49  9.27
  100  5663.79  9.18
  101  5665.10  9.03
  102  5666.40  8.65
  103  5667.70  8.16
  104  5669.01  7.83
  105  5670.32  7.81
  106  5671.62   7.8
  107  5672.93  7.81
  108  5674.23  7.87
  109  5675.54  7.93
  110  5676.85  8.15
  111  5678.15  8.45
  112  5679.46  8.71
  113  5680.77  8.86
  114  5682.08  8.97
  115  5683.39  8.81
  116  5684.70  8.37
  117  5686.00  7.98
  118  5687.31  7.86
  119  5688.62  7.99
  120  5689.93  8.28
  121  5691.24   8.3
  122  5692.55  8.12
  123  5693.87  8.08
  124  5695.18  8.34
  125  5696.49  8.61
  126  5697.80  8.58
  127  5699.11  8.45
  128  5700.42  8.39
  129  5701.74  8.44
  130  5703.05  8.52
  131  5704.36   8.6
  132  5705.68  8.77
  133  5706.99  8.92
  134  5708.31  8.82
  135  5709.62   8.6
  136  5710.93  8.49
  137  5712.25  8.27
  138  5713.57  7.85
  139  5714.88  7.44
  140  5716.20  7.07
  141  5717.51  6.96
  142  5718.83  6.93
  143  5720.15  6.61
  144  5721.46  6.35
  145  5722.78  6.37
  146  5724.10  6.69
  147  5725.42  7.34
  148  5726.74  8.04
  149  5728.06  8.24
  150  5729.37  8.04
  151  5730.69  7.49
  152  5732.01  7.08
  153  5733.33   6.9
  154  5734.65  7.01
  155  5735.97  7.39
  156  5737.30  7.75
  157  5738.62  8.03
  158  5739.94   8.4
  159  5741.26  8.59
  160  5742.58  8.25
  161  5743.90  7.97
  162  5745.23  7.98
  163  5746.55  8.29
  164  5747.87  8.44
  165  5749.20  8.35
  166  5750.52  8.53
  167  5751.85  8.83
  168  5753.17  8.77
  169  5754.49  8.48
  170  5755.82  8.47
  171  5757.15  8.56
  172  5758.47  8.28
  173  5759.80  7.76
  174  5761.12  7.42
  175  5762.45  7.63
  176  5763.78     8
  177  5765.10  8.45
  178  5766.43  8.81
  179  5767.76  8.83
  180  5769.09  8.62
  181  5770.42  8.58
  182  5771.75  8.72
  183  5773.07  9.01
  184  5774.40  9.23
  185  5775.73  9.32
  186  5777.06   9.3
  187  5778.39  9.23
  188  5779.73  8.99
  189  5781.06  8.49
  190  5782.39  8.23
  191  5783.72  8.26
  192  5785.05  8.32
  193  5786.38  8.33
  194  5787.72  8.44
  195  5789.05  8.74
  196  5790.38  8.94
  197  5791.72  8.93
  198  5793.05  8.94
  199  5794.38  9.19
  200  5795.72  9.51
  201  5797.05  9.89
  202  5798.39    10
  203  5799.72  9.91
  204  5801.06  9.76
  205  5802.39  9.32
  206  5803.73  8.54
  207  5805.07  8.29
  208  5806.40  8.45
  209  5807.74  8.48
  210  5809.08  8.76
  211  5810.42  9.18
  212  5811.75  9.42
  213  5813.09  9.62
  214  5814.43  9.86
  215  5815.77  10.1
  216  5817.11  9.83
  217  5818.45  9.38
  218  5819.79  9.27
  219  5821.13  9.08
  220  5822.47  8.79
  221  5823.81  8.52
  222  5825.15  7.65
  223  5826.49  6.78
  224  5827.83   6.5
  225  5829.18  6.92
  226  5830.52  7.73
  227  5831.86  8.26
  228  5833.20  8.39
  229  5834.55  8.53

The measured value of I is 1.2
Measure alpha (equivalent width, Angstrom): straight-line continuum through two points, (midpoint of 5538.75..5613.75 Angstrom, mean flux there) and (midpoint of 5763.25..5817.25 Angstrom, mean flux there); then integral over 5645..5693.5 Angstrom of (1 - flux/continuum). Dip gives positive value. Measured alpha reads 2.66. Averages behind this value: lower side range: 8.75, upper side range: 8.99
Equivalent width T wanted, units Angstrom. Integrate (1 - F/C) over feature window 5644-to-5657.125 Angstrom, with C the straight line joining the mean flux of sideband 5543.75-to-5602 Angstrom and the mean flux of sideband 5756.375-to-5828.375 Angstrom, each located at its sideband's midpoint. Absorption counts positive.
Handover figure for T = 0.8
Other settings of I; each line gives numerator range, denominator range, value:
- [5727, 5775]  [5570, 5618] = 0.92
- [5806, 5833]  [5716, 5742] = 1.17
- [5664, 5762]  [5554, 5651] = 0.92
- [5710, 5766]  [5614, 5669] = 0.91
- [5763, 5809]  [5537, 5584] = 1.02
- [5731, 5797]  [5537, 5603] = 0.95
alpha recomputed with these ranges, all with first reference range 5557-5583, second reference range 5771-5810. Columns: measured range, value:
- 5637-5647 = 0.6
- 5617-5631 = 0.8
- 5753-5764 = 1.0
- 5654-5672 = 0.8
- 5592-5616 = 0.6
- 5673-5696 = 1.8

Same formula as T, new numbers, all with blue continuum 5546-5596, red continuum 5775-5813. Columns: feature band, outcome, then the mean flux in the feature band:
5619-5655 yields 1.4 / 8.52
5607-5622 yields 1.0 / 8.25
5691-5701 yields 0.6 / 8.36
